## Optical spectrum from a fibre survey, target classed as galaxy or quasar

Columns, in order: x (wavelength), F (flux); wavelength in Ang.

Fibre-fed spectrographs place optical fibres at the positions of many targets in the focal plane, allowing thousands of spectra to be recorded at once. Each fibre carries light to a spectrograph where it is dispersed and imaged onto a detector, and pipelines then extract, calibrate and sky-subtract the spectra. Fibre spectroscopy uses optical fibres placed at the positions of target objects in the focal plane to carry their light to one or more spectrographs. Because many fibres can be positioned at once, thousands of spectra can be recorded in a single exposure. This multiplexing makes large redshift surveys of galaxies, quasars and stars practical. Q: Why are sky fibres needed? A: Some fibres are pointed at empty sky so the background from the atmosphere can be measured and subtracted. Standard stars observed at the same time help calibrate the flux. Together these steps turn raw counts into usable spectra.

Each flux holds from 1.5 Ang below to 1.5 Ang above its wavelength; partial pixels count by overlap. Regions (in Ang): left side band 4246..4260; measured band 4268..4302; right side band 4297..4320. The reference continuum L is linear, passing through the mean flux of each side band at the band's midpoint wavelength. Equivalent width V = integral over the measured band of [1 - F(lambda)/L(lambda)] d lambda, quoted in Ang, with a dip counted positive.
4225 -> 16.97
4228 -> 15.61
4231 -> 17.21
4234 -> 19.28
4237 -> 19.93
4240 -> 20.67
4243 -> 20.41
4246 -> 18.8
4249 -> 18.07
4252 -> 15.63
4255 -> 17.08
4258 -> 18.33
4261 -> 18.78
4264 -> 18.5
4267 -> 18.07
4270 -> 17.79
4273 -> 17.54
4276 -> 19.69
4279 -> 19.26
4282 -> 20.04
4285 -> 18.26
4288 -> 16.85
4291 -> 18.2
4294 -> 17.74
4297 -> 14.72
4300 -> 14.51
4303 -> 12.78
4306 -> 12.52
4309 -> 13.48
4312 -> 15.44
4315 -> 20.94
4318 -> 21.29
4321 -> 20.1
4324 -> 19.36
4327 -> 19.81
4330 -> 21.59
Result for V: -2.2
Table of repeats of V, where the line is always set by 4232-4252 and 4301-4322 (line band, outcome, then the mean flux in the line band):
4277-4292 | -0.9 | 18.6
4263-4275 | 0.1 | 18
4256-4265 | 0.0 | 18.5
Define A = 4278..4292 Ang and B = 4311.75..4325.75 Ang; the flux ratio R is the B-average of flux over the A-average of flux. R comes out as 1.07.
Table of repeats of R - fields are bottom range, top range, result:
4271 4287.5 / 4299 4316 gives 0.79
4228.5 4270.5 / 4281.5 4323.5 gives 0.92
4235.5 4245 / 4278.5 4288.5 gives 0.92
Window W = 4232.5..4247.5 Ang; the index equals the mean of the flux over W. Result 19.8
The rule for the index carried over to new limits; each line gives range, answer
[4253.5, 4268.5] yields 18.2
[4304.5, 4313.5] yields 13.8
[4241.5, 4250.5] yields 19.1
